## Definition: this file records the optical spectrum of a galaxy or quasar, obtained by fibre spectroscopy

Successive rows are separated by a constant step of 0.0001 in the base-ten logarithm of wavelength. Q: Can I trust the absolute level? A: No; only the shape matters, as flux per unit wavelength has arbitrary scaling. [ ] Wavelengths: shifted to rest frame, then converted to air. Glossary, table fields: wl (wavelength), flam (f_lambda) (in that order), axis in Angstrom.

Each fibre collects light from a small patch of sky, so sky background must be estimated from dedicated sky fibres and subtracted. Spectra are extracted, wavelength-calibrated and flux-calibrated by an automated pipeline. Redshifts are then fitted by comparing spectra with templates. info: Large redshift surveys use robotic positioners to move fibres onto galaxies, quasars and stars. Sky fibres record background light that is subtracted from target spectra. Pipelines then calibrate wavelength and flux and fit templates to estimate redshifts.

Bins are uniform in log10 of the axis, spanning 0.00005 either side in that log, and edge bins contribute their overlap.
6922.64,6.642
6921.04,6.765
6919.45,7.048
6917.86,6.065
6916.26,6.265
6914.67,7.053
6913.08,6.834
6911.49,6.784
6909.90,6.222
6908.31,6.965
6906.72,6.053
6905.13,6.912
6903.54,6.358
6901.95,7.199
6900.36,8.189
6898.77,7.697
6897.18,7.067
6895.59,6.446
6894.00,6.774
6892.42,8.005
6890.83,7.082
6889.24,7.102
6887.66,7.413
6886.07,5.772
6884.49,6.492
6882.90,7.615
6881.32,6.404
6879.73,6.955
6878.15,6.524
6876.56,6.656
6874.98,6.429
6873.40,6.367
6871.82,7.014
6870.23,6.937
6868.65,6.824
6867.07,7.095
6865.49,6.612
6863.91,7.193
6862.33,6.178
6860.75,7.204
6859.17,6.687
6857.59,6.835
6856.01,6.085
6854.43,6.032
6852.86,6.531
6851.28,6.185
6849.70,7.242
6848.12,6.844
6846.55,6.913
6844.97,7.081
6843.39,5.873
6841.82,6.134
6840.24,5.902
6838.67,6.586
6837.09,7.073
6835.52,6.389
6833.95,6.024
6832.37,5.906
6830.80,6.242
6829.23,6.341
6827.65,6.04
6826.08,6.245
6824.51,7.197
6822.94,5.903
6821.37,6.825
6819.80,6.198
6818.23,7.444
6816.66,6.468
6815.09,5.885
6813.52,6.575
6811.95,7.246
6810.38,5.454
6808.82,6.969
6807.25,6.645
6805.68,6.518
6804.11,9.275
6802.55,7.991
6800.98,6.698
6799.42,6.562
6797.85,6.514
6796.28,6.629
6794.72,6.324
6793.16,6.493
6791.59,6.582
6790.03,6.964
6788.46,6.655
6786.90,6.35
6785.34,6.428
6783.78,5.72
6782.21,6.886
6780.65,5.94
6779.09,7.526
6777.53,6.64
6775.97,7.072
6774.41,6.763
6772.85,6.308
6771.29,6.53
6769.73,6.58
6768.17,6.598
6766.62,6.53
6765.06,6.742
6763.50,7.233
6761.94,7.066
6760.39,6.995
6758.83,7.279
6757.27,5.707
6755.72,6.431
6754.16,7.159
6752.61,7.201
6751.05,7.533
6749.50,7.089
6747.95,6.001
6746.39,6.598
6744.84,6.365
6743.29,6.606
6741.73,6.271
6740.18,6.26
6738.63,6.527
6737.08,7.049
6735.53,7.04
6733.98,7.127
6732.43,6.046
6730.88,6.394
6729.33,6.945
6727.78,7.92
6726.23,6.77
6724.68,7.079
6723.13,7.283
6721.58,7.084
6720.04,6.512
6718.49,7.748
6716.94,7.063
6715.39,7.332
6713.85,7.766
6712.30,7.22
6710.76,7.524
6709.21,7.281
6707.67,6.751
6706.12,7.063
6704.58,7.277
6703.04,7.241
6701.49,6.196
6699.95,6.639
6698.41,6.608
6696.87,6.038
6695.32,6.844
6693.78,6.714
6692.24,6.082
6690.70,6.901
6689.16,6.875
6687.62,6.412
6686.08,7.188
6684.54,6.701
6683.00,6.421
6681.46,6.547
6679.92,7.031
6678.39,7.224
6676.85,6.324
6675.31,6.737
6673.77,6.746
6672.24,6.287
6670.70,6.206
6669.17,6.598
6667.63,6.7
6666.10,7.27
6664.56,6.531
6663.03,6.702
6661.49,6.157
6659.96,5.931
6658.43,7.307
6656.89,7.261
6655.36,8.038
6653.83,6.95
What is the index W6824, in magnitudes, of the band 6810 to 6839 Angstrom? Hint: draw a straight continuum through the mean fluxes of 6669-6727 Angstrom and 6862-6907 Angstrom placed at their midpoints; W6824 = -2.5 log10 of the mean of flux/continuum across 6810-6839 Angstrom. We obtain 0.07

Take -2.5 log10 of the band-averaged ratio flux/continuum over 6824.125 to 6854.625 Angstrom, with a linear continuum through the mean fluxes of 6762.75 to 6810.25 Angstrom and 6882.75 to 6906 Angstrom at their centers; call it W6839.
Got 0.074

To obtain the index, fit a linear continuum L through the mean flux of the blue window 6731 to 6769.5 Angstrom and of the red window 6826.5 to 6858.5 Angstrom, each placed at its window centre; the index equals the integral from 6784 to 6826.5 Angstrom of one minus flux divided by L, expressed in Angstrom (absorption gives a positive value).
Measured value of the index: -1.04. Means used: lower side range 6.72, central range 6.7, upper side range 6.41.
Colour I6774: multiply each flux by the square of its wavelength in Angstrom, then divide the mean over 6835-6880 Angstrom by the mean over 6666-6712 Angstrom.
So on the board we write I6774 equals 1.03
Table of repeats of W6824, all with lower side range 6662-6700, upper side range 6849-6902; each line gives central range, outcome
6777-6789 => 0.04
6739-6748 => 0.05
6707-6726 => -0.08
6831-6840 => 0.07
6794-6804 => -0.03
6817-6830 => 0.04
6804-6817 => 0.02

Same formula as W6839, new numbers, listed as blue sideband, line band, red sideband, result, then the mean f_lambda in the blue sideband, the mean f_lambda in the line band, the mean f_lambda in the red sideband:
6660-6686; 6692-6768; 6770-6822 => -0.03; 6.63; 6.87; 6.7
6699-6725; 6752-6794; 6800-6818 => 0.05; 7.12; 6.68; 6.9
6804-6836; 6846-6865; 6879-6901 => 0.02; 6.5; 6.66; 7.06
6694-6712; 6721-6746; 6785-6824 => 0.00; 6.87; 6.79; 6.71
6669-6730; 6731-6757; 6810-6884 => 0.02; 6.88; 6.68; 6.57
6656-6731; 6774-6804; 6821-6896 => 0.00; 6.85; 6.73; 6.63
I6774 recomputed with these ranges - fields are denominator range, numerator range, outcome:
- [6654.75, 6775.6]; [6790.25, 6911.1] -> 1.02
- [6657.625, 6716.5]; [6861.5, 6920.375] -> 1.07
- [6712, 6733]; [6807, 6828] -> 0.95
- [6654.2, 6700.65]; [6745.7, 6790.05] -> 1.03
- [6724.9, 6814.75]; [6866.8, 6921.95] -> 1.05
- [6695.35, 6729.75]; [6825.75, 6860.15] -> 0.95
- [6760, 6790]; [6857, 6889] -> 1.04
